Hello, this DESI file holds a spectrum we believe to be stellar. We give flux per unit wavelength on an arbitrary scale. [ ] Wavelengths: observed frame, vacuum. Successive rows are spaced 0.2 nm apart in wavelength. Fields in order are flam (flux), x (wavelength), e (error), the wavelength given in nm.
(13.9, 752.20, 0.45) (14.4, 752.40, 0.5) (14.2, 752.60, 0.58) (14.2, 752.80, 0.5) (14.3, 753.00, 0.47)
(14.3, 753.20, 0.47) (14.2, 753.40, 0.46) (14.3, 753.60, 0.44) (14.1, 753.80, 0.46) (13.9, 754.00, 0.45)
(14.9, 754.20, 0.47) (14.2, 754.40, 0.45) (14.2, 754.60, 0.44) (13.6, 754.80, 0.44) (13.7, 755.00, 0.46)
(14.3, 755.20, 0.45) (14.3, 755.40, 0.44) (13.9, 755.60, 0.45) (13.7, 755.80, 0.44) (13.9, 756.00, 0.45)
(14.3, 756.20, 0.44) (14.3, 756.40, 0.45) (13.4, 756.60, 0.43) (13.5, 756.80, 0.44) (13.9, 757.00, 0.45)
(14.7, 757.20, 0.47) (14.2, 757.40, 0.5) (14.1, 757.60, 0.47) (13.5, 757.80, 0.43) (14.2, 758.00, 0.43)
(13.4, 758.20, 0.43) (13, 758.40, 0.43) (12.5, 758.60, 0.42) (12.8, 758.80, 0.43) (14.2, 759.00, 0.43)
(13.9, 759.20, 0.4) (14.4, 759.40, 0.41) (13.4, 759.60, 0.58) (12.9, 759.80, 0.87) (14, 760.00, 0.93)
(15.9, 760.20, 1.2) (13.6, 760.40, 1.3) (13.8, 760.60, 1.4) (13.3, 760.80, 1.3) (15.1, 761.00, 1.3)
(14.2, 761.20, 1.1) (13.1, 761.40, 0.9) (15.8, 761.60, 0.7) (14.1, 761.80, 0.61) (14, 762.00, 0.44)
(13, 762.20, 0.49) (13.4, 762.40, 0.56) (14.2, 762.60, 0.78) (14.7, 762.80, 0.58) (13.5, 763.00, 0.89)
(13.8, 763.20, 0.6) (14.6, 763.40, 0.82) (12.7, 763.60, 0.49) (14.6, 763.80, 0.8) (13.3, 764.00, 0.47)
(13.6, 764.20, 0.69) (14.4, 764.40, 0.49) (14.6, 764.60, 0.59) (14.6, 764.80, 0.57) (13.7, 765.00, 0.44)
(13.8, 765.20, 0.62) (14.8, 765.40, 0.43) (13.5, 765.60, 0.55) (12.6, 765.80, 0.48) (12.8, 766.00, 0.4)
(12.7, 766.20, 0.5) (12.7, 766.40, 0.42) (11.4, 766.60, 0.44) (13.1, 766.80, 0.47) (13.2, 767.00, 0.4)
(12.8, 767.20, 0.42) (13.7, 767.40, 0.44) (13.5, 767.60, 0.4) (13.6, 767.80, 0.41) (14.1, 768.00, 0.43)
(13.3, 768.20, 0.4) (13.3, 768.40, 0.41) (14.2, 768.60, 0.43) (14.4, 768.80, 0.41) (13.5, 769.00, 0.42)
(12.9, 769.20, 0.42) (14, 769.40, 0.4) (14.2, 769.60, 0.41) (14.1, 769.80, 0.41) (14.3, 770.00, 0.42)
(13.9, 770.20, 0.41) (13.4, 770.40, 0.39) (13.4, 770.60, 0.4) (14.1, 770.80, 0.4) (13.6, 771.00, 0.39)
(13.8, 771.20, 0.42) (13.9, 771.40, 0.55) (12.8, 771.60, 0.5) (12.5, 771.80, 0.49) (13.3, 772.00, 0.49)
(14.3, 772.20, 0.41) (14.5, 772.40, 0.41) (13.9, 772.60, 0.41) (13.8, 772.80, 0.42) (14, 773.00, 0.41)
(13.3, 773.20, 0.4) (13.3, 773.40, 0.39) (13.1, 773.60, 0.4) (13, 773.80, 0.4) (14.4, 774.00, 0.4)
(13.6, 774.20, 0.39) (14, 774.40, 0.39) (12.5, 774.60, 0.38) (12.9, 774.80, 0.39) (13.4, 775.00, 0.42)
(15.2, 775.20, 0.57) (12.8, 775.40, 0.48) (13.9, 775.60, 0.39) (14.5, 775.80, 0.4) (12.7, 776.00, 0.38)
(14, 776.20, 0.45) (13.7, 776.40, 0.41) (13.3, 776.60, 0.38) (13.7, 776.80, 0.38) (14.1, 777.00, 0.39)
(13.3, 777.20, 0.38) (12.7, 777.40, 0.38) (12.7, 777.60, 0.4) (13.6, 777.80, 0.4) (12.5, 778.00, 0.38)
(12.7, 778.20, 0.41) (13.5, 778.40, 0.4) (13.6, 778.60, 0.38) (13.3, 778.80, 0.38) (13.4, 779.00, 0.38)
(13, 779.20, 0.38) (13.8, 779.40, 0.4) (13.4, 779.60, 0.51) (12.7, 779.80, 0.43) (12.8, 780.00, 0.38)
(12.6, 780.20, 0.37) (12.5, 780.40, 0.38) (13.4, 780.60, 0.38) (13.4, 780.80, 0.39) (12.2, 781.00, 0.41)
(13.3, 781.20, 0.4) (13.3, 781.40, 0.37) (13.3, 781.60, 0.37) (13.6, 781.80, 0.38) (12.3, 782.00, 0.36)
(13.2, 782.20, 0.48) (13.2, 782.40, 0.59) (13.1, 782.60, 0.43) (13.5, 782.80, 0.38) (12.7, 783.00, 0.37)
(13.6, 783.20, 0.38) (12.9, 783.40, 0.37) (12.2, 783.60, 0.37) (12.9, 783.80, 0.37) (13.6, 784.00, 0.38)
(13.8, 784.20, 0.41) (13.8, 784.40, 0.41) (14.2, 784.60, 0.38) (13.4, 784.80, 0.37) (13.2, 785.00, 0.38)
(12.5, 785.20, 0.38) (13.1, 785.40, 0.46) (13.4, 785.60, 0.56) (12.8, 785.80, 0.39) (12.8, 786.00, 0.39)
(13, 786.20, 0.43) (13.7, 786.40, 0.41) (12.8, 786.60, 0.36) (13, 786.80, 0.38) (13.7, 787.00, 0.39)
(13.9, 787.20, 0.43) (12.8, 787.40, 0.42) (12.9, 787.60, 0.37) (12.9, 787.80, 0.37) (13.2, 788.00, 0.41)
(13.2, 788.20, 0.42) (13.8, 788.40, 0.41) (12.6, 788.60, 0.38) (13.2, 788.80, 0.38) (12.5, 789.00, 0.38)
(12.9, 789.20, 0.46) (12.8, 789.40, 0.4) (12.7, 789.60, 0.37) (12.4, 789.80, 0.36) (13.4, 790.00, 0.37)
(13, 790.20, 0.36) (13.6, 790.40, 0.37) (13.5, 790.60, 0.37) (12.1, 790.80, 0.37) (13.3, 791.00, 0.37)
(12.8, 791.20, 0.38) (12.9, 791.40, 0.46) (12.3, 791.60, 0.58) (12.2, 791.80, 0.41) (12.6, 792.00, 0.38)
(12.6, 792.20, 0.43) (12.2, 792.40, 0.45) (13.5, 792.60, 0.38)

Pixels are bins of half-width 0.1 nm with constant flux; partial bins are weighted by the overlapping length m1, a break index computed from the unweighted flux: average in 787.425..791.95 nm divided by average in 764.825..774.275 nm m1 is 0.95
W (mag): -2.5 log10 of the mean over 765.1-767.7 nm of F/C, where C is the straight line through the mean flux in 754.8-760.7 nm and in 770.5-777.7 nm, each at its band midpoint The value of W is 0.05 mag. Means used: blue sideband 13.8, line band 13.1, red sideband 13.6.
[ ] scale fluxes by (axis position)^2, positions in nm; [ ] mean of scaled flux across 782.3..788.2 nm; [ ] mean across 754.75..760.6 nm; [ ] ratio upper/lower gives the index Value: 1.02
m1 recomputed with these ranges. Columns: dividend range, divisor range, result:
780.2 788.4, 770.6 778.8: 0.97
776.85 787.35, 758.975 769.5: 0.96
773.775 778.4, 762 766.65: 0.99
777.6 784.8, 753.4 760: 0.95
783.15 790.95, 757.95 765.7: 0.94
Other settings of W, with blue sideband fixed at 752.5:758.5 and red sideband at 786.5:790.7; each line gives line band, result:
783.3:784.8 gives -0.01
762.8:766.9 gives 0.02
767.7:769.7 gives -0.01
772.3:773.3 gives -0.03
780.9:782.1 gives 0.02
